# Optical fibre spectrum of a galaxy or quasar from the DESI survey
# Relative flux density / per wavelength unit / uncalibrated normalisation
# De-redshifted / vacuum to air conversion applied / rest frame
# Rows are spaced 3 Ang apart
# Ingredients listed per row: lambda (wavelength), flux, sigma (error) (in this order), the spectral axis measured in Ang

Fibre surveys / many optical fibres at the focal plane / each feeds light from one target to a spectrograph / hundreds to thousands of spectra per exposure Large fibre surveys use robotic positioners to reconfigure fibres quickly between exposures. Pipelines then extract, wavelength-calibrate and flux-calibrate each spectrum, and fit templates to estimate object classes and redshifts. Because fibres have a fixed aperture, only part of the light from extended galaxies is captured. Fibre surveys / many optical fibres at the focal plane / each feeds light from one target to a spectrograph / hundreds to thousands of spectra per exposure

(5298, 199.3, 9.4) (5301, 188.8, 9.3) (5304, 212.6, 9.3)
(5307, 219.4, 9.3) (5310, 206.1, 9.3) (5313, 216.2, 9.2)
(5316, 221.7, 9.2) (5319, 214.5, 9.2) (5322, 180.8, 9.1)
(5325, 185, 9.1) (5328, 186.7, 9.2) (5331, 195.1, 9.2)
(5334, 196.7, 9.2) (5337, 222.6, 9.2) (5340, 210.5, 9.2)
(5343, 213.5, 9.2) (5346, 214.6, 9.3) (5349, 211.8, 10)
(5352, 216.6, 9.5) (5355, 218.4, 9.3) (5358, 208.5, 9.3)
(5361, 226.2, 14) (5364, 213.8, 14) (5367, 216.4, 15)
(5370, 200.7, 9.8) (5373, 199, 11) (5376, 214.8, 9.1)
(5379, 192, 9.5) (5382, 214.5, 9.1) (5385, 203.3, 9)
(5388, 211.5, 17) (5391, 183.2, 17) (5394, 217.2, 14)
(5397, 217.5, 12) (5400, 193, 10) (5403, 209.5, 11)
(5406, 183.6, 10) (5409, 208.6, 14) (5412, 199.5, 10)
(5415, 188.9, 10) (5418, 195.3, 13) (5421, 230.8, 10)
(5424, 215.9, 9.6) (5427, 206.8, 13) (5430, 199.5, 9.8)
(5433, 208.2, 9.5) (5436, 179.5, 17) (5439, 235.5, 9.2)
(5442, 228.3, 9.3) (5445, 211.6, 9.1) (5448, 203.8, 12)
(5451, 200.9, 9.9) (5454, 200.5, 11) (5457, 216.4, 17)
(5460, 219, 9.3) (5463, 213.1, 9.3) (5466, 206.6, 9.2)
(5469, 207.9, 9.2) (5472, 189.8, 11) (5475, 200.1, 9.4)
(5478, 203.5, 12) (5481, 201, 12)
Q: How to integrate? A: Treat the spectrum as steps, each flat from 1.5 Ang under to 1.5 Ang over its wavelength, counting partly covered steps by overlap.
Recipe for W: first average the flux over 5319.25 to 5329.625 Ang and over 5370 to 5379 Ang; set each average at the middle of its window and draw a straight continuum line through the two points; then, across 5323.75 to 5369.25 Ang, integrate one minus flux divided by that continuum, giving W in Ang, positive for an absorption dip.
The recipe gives -3.33 Ang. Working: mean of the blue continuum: 188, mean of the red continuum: 203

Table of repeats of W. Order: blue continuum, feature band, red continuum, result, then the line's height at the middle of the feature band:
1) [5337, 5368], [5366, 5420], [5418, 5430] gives 2.8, 214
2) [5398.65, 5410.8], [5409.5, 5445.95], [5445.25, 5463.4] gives -0.9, 203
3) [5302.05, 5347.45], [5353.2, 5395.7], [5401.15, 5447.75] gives -0.5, 206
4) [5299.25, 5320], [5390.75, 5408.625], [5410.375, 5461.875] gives 0.6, 209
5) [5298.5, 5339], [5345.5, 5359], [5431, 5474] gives -0.6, 205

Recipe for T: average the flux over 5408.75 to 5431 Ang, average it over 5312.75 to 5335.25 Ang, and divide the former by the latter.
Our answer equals 1.0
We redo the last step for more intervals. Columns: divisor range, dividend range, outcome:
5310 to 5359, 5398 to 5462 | 1.00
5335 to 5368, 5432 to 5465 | 0.98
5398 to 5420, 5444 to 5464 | 1.06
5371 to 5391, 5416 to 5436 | 1.01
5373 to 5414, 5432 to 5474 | 1.03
